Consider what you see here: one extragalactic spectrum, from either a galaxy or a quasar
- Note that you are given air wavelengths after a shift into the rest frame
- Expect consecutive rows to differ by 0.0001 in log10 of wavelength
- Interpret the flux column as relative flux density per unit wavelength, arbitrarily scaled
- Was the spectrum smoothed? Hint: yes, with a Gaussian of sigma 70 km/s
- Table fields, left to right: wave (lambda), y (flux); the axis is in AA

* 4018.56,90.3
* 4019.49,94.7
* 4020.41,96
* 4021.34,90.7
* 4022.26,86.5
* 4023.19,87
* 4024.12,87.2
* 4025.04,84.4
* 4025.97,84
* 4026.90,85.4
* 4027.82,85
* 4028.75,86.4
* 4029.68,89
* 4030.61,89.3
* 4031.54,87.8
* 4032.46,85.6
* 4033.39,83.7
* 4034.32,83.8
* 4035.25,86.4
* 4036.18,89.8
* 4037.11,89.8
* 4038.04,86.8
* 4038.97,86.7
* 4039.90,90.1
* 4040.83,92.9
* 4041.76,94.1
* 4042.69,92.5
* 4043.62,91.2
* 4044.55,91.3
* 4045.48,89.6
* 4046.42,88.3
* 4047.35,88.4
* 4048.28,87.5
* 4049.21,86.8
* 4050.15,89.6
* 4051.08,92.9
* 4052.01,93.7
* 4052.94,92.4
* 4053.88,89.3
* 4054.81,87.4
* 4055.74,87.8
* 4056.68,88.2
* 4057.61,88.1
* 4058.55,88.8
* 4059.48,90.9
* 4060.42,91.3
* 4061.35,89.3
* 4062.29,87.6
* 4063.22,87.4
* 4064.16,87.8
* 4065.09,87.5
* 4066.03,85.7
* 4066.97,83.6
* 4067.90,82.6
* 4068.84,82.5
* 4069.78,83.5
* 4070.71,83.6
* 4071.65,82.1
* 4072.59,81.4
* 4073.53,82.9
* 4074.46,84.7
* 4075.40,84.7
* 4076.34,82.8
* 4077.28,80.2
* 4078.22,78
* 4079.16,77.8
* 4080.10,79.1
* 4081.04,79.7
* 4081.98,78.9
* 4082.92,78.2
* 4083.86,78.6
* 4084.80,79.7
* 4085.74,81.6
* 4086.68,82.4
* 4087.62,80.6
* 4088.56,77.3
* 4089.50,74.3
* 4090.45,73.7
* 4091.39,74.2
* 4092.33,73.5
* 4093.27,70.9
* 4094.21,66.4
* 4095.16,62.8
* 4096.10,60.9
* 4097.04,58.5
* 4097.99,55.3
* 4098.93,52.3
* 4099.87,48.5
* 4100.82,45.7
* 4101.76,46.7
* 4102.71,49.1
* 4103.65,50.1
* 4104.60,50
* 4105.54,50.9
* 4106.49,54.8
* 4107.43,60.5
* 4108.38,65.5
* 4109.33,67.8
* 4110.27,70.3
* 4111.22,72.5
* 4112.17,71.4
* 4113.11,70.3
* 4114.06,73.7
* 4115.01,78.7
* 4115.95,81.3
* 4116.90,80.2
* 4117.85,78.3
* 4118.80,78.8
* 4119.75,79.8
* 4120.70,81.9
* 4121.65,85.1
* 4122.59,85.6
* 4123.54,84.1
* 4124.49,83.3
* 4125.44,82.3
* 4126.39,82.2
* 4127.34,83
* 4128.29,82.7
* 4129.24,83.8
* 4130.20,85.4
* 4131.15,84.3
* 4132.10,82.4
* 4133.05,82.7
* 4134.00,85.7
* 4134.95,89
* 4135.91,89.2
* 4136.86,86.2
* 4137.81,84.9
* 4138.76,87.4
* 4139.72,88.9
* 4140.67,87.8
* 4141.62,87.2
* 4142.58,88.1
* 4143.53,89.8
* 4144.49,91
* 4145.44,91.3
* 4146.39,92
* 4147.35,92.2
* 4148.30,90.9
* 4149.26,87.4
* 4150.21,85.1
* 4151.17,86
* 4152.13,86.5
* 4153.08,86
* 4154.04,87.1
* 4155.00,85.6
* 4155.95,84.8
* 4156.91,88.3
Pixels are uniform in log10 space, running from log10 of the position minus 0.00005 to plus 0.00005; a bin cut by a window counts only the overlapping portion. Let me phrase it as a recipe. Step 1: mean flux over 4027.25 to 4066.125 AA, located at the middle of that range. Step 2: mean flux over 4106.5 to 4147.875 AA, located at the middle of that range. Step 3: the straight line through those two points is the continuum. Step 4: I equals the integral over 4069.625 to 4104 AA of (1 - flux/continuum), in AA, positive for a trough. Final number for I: 5.5 AA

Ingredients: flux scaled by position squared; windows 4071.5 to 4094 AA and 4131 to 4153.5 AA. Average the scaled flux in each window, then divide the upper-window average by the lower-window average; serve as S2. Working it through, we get 1.14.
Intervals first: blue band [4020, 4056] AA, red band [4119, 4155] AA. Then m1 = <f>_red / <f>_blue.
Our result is 1.0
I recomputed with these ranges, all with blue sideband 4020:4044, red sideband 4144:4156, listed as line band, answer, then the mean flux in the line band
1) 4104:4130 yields 4.0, 74.8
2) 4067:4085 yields 1.4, 81.2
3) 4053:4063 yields -0.1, 89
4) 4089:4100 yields 2.9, 64.8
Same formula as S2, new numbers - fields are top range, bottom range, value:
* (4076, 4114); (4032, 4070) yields 0.78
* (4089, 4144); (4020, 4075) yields 0.87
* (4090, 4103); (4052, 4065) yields 0.69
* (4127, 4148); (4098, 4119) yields 1.40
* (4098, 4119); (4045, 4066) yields 0.73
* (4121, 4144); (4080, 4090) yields 1.11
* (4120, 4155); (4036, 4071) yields 1.01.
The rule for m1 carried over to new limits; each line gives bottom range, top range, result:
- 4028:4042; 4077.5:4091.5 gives 0.89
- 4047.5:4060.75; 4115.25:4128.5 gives 0.92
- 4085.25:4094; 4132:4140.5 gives 1.13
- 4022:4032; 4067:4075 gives 0.96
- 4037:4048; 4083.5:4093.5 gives 0.86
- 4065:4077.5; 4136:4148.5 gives 1.07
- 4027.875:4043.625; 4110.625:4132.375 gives 0.91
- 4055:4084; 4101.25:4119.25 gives 0.78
